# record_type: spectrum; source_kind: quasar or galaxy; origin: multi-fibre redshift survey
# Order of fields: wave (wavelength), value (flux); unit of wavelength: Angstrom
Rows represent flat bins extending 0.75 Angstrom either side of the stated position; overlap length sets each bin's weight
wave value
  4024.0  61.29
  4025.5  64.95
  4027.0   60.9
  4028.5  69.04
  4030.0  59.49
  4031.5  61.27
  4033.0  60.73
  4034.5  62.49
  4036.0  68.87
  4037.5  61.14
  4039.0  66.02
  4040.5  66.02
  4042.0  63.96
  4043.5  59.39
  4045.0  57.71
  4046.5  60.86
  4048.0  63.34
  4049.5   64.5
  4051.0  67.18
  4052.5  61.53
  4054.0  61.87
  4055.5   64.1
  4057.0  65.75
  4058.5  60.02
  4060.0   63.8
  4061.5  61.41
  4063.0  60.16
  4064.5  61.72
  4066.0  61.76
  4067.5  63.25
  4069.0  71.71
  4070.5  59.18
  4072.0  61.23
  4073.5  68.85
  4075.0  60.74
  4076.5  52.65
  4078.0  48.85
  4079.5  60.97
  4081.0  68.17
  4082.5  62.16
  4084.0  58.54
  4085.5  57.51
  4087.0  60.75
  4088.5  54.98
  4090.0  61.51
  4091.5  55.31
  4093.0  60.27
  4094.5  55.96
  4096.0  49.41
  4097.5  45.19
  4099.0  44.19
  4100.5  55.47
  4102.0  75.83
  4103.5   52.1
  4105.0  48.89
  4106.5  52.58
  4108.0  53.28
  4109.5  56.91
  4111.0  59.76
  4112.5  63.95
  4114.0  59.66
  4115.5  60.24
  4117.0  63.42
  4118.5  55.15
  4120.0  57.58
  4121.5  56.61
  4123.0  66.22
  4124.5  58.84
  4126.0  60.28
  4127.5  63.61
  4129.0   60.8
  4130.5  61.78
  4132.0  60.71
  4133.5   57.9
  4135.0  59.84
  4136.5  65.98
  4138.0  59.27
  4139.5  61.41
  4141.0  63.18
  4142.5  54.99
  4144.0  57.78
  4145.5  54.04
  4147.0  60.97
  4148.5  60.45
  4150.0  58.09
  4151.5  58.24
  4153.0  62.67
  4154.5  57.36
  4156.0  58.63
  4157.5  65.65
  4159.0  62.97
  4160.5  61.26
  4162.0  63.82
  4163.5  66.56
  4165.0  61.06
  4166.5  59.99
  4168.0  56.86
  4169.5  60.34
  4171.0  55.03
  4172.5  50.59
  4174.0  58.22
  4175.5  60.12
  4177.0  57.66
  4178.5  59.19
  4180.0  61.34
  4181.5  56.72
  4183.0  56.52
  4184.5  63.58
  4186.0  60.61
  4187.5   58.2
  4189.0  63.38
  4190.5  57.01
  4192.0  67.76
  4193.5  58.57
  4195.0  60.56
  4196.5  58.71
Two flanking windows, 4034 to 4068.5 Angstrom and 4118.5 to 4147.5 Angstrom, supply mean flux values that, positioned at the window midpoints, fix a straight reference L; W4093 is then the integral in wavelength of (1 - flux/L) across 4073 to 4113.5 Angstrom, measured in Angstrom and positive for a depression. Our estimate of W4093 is 2.8 Angstrom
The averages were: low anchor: 63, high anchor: 60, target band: 57.2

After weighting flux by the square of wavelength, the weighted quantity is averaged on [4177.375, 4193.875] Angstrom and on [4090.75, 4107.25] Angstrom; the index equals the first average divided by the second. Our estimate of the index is 1.16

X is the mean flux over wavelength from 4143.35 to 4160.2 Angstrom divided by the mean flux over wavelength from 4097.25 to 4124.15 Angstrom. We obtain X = 1.04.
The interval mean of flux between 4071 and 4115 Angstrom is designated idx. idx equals 57.5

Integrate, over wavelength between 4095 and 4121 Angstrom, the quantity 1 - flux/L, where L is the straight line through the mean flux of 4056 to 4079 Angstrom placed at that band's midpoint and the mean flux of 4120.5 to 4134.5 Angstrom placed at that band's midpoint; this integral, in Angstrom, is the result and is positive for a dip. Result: 2.1 Angstrom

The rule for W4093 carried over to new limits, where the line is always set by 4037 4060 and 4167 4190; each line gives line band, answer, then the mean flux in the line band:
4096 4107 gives 1.4 Angstrom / 53.2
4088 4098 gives 1.1 Angstrom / 54.9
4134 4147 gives 0.1 Angstrom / 59.6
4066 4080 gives 0.3 Angstrom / 60.9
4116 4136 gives 0.0 Angstrom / 60.3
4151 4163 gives -0.4 Angstrom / 61.5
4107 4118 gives 0.3 Angstrom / 59.3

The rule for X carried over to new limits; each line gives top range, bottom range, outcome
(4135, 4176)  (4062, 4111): 1.03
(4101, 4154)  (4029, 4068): 0.95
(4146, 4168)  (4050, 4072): 0.97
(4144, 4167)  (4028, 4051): 0.96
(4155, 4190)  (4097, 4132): 1.03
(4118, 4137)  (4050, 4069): 0.96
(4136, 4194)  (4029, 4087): 0.96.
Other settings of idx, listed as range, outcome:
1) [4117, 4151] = 59.9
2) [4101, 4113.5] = 57.9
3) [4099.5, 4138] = 59.4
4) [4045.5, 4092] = 61.4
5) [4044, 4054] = 62.4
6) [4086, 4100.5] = 54.3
